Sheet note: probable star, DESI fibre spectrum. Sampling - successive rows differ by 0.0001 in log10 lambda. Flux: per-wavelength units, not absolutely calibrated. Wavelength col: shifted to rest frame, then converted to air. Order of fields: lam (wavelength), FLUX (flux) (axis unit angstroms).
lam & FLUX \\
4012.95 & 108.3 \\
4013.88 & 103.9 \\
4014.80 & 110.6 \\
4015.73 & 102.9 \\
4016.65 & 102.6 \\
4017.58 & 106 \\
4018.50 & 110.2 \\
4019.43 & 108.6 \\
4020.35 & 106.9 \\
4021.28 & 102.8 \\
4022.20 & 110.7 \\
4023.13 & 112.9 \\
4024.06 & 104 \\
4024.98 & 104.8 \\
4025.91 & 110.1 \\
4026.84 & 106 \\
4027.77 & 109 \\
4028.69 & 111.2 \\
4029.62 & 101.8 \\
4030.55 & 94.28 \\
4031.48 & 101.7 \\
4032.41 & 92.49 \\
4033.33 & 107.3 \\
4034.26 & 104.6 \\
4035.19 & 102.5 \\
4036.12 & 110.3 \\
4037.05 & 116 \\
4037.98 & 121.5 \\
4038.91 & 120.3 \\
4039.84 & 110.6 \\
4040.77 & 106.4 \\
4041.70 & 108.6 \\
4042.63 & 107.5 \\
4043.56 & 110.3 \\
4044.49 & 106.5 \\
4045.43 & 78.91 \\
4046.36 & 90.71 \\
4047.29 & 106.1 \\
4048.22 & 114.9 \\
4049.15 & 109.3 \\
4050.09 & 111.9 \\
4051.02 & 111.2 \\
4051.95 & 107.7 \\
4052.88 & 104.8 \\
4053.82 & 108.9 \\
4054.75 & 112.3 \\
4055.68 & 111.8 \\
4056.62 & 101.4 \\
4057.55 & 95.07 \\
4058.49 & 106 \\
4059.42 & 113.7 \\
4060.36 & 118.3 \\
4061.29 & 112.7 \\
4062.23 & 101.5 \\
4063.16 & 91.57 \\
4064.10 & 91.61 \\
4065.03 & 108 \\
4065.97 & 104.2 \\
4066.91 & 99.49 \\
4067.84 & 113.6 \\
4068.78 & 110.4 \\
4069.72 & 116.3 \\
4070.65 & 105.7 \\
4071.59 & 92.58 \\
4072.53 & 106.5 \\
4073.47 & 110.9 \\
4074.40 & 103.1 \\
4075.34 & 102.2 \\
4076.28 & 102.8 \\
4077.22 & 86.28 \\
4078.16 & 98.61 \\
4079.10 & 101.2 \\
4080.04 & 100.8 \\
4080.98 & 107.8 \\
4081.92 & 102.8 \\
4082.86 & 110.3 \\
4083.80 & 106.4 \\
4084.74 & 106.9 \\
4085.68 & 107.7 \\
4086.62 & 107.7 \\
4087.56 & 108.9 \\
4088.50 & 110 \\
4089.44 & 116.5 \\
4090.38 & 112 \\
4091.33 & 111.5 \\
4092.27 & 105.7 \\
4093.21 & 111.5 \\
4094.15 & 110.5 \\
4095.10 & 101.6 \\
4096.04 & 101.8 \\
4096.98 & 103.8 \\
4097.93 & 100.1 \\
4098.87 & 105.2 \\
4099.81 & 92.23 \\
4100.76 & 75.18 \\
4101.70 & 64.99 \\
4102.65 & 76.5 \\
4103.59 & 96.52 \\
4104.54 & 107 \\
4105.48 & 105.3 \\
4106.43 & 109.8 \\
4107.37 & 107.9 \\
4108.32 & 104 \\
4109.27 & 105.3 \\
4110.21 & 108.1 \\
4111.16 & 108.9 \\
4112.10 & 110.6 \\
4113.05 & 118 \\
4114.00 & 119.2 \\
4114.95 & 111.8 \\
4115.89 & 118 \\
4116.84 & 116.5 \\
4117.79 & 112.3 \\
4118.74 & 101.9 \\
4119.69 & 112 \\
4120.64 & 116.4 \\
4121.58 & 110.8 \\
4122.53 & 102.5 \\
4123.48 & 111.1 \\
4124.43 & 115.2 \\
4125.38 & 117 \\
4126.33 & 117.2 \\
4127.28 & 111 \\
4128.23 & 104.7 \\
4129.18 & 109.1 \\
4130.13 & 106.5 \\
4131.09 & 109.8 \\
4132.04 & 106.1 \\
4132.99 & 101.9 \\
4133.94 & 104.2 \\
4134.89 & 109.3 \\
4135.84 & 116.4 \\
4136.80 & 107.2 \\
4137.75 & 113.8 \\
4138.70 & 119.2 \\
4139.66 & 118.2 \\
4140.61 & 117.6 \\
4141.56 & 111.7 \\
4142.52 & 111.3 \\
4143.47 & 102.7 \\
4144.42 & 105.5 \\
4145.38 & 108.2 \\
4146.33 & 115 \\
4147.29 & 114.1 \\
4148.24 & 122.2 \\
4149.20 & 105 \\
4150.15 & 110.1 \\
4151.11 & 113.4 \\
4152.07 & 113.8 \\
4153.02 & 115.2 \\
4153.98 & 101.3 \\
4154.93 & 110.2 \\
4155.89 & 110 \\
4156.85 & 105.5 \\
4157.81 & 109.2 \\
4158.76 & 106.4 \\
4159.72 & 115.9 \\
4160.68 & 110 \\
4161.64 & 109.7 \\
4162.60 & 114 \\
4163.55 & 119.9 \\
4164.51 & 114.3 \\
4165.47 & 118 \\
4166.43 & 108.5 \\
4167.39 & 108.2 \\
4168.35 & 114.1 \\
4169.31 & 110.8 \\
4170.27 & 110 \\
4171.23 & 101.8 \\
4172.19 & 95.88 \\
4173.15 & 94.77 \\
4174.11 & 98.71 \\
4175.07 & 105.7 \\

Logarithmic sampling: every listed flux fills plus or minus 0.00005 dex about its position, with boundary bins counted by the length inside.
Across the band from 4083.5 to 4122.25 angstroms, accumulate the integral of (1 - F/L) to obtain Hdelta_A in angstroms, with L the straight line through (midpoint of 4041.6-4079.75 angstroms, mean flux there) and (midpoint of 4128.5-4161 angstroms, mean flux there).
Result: 0.7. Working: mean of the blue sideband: 105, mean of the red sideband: 110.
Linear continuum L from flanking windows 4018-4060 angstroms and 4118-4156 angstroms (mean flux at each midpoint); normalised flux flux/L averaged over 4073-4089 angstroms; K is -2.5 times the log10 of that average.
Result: 0.04 mag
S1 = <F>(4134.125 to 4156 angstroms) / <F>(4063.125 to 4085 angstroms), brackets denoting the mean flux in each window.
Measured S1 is 1.1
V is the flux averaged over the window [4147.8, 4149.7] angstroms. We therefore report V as 113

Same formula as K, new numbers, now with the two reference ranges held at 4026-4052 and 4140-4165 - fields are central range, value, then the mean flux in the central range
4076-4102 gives 0.06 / 103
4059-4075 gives 0.02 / 106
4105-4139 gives 0.00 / 110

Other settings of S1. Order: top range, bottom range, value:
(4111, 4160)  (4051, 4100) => 1.05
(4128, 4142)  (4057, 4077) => 1.05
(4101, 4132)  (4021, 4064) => 1.01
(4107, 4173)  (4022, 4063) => 1.04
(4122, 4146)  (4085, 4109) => 1.08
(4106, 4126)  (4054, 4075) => 1.05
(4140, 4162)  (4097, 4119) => 1.07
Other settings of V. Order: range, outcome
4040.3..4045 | 108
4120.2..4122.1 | 114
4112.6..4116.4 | 117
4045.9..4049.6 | 105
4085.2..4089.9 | 110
